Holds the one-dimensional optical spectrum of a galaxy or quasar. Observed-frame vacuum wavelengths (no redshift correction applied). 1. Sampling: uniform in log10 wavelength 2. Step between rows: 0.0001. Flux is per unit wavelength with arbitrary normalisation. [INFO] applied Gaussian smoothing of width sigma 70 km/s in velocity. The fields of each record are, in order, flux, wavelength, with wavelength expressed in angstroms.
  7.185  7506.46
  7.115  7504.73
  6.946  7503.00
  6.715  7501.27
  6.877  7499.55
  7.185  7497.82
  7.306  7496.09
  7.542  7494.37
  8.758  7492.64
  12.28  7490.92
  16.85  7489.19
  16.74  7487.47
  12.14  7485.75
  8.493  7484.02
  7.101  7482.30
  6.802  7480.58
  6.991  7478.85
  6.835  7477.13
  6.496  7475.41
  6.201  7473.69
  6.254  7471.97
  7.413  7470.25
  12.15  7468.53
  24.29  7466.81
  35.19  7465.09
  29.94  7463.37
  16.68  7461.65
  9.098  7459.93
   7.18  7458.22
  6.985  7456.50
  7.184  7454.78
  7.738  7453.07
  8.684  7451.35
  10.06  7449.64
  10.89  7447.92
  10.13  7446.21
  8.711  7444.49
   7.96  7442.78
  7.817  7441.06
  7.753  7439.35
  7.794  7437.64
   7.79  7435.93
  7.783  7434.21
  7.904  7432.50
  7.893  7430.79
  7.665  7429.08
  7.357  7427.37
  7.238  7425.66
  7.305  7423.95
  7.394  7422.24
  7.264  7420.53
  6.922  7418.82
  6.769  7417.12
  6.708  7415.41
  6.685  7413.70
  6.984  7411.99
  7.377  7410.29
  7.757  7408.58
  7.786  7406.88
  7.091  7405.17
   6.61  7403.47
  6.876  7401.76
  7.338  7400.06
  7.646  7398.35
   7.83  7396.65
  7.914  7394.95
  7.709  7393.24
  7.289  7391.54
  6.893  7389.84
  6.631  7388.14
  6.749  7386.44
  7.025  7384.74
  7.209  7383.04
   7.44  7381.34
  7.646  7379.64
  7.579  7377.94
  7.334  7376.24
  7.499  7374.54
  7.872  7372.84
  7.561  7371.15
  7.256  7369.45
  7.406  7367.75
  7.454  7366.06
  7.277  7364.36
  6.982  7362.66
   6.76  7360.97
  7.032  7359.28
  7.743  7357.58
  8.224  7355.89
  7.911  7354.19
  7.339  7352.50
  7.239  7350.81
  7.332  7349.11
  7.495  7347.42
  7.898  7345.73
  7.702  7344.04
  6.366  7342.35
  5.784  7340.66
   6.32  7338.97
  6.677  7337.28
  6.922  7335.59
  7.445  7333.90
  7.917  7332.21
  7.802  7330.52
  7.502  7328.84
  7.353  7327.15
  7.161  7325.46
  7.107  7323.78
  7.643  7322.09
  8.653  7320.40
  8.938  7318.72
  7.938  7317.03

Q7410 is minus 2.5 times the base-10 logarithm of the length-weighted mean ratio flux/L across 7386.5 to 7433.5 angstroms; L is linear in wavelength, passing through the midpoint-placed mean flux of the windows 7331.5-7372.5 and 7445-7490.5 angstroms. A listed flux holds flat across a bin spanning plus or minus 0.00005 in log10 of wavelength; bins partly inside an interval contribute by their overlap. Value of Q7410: 0.28 mag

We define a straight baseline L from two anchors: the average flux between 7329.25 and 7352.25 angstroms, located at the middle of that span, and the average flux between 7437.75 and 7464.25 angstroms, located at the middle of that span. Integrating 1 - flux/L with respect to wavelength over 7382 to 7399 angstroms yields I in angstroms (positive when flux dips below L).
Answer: 2.6 angstroms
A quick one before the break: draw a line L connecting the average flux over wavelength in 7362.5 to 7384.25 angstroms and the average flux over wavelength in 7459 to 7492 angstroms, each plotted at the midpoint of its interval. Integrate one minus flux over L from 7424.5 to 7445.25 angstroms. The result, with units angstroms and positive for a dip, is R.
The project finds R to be 5.8 angstroms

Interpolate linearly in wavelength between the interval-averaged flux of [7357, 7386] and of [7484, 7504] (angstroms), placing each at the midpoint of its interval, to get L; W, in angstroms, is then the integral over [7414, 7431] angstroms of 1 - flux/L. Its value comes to 2.4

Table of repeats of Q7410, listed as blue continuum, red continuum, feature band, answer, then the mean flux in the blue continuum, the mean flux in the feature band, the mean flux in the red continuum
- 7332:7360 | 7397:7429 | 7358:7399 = -0.02 mag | 7.24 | 7.34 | 7.19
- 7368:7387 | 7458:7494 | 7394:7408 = 0.17 mag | 7.39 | 7.39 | 12.6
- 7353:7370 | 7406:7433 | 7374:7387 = 0.01 mag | 7.41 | 7.32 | 7.31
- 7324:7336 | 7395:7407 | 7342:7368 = 0.00 mag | 7.45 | 7.4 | 7.32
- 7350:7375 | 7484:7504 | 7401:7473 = -0.08 mag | 7.44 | 9.6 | 9.85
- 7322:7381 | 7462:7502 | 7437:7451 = 0.17 mag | 7.33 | 8.9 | 11.7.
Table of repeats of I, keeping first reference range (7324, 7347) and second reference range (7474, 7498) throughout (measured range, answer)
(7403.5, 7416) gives 1.64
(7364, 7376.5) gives 0.32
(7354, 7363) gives 0.07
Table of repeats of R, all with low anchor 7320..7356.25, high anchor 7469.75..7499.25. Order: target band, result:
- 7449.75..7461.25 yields 0.4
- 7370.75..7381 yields 0.2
